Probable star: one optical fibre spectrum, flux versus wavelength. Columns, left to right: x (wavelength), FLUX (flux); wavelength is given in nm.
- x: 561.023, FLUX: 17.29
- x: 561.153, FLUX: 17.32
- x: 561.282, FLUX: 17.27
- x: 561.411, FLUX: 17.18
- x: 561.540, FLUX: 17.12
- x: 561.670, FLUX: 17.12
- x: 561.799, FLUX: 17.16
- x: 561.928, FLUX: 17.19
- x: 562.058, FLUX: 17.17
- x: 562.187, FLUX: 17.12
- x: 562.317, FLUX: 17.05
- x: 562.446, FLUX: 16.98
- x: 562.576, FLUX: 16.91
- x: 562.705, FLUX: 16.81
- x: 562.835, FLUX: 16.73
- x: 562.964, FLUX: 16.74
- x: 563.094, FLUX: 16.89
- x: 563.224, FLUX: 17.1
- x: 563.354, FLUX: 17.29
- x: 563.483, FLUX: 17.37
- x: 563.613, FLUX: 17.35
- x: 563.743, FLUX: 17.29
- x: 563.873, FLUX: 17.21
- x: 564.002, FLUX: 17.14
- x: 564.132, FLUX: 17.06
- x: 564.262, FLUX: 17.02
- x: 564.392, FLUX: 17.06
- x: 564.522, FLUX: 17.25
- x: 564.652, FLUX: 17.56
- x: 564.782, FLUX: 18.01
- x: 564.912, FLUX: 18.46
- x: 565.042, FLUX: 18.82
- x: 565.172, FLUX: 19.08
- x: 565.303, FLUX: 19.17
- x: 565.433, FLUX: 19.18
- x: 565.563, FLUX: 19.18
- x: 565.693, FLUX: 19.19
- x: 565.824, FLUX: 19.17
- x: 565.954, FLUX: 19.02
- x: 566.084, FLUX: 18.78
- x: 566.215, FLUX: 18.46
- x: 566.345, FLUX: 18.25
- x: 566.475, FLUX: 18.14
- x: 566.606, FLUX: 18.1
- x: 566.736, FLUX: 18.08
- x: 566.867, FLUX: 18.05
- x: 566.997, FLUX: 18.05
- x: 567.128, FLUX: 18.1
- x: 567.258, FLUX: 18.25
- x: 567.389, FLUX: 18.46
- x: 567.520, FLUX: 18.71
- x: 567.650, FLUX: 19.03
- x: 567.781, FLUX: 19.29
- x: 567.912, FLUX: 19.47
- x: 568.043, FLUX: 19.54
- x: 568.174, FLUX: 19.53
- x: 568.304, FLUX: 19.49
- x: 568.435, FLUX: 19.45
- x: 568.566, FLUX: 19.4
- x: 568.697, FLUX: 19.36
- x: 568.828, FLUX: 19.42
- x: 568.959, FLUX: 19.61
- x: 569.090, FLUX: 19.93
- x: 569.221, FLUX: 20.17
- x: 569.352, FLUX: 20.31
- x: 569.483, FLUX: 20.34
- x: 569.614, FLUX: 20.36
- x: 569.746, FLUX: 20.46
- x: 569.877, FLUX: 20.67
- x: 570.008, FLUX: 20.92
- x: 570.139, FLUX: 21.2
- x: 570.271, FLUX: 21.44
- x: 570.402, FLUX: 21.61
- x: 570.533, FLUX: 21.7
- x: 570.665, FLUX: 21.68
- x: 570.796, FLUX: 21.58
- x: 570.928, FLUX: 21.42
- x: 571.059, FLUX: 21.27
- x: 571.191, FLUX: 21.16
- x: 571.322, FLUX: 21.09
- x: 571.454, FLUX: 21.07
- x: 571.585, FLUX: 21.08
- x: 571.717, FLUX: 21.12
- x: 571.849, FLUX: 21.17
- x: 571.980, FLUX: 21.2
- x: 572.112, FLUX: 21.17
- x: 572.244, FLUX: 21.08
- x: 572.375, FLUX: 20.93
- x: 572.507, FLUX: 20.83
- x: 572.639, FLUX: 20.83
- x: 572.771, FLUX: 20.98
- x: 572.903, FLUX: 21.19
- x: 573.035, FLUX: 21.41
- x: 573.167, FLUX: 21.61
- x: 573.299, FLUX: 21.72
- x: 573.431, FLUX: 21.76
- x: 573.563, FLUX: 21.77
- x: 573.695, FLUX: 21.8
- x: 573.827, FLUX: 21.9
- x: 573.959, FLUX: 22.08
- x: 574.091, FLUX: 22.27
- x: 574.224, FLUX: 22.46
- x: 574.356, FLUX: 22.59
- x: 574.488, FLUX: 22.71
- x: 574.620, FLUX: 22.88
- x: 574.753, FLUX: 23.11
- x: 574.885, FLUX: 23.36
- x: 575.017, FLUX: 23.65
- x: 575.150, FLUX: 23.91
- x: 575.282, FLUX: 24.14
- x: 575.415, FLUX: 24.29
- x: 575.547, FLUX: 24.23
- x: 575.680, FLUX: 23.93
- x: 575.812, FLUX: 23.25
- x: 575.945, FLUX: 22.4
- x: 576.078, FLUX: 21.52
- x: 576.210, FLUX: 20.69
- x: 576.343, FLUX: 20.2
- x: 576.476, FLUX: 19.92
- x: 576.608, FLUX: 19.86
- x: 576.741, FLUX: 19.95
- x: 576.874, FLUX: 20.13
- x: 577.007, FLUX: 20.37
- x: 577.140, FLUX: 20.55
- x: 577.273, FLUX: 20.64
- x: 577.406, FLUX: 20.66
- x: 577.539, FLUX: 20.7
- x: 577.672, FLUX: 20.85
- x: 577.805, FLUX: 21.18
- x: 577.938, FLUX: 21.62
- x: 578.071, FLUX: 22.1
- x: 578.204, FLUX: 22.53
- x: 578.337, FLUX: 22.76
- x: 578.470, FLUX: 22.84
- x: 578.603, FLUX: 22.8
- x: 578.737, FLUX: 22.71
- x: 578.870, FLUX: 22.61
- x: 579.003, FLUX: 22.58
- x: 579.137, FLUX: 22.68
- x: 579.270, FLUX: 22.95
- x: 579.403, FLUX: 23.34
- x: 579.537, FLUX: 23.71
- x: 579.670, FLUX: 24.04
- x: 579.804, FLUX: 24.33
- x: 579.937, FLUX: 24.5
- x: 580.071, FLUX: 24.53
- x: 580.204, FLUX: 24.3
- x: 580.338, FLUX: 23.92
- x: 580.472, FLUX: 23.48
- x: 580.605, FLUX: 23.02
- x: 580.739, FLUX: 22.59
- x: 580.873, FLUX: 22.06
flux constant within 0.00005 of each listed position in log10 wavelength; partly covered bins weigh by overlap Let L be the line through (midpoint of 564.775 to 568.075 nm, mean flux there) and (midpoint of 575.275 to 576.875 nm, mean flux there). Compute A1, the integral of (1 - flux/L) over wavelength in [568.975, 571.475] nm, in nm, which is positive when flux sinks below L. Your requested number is -0.12 nm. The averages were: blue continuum 18.7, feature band 20.9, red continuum 21.9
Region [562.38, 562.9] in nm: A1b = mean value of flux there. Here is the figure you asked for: 16.9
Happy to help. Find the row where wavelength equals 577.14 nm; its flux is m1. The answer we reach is 20.55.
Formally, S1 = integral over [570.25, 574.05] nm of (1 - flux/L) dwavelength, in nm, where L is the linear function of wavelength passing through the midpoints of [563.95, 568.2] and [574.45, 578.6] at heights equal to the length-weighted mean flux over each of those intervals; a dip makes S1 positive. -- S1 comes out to -0.16 nm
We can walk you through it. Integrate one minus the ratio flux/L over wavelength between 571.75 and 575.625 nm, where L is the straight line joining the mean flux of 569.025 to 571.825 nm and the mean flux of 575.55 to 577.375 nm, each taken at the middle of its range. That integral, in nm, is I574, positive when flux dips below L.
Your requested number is -0.20 nm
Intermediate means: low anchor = 21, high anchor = 21.1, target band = 22.2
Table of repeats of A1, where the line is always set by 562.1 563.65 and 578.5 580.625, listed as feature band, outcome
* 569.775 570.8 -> -0.07 nm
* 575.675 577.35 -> 0.10 nm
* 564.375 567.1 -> -0.05 nm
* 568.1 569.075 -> -0.01 nm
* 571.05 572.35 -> -0.04 nm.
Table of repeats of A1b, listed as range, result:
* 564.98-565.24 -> 18.9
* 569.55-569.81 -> 20.3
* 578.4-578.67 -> 22.8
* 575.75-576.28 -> 21.9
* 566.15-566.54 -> 18.3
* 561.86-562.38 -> 17.1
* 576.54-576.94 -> 20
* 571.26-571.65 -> 21.1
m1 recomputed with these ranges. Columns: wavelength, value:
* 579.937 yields 24.5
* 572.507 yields 20.83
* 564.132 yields 17.06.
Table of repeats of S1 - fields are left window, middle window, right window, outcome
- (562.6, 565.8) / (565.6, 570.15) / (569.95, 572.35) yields 0.08 nm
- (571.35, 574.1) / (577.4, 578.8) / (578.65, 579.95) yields 0.06 nm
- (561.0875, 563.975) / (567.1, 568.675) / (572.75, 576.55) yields 0.03 nm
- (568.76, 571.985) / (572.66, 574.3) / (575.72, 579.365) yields -0.04 nm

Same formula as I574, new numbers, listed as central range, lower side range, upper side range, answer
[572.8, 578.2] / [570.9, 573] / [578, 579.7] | 0.03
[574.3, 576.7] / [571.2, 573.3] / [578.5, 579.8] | -0.06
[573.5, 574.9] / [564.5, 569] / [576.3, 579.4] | -0.12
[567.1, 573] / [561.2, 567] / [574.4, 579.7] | -0.18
